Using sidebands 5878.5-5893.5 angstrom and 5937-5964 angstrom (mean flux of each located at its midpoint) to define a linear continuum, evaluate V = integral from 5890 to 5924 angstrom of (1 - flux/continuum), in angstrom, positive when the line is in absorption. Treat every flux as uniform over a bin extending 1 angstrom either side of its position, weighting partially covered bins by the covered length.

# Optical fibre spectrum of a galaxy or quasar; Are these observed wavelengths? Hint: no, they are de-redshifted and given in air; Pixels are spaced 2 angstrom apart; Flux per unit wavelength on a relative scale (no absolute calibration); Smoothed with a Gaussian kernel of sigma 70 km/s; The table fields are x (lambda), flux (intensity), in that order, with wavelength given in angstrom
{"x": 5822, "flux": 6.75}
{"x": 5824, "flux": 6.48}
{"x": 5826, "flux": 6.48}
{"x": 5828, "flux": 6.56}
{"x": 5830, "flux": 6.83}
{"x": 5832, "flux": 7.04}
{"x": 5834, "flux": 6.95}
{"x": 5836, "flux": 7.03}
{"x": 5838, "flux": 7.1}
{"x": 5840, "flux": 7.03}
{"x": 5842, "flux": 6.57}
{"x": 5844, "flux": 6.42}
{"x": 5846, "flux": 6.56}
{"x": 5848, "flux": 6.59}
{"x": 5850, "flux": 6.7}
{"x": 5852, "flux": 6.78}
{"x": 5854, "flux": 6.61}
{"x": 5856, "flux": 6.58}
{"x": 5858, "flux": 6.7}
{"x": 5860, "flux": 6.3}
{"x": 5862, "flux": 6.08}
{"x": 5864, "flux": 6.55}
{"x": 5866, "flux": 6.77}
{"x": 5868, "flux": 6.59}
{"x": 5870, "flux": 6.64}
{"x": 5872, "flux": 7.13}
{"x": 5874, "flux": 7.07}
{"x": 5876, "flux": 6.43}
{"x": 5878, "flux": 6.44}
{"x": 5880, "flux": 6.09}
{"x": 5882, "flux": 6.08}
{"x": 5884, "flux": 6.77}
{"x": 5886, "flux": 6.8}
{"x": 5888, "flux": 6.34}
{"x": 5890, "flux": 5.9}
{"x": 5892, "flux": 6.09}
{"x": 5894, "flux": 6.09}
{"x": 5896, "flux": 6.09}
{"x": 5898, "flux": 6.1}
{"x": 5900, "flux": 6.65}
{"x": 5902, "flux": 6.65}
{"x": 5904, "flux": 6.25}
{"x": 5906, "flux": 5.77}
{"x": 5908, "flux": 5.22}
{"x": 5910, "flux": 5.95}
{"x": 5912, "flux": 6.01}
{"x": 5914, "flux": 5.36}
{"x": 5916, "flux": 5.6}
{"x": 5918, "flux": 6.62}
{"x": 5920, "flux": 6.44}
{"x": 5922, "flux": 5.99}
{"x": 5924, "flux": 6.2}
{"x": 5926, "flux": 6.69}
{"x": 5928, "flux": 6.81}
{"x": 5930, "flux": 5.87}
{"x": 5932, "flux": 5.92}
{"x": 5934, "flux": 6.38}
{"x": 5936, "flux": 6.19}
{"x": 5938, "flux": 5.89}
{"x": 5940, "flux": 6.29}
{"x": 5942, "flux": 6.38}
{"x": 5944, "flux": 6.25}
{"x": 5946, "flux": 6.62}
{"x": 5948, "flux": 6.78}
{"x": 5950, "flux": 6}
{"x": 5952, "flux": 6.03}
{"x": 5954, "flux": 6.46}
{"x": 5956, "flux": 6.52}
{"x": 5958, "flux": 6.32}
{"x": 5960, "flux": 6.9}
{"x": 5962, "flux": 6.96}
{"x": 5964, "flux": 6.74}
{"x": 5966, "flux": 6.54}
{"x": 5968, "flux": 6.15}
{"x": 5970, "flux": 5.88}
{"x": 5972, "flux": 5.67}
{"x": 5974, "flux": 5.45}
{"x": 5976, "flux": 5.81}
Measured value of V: 1.5 angstrom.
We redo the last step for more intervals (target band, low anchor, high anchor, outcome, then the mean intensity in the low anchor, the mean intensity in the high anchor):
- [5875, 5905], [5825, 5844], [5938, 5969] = 1.5 angstrom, 6.82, 6.44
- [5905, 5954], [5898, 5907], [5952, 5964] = 2.3 angstrom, 6.3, 6.59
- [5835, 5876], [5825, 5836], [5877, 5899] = -0.8 angstrom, 6.8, 6.25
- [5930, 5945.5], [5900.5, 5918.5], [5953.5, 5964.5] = 0.4 angstrom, 5.94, 6.65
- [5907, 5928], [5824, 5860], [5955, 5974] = 1.5 angstrom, 6.72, 6.36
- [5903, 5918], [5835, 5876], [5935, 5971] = 1.7 angstrom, 6.68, 6.38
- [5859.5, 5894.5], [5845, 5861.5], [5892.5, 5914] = -0.7 angstrom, 6.59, 6.04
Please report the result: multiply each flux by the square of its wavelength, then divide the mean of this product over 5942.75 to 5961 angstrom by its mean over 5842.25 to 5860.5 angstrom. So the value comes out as 1.01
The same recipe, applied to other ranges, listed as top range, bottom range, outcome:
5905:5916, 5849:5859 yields 0.86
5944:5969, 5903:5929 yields 1.08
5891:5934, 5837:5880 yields 0.94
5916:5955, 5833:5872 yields 0.97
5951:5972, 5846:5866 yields 1.01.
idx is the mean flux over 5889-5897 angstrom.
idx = 6.04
